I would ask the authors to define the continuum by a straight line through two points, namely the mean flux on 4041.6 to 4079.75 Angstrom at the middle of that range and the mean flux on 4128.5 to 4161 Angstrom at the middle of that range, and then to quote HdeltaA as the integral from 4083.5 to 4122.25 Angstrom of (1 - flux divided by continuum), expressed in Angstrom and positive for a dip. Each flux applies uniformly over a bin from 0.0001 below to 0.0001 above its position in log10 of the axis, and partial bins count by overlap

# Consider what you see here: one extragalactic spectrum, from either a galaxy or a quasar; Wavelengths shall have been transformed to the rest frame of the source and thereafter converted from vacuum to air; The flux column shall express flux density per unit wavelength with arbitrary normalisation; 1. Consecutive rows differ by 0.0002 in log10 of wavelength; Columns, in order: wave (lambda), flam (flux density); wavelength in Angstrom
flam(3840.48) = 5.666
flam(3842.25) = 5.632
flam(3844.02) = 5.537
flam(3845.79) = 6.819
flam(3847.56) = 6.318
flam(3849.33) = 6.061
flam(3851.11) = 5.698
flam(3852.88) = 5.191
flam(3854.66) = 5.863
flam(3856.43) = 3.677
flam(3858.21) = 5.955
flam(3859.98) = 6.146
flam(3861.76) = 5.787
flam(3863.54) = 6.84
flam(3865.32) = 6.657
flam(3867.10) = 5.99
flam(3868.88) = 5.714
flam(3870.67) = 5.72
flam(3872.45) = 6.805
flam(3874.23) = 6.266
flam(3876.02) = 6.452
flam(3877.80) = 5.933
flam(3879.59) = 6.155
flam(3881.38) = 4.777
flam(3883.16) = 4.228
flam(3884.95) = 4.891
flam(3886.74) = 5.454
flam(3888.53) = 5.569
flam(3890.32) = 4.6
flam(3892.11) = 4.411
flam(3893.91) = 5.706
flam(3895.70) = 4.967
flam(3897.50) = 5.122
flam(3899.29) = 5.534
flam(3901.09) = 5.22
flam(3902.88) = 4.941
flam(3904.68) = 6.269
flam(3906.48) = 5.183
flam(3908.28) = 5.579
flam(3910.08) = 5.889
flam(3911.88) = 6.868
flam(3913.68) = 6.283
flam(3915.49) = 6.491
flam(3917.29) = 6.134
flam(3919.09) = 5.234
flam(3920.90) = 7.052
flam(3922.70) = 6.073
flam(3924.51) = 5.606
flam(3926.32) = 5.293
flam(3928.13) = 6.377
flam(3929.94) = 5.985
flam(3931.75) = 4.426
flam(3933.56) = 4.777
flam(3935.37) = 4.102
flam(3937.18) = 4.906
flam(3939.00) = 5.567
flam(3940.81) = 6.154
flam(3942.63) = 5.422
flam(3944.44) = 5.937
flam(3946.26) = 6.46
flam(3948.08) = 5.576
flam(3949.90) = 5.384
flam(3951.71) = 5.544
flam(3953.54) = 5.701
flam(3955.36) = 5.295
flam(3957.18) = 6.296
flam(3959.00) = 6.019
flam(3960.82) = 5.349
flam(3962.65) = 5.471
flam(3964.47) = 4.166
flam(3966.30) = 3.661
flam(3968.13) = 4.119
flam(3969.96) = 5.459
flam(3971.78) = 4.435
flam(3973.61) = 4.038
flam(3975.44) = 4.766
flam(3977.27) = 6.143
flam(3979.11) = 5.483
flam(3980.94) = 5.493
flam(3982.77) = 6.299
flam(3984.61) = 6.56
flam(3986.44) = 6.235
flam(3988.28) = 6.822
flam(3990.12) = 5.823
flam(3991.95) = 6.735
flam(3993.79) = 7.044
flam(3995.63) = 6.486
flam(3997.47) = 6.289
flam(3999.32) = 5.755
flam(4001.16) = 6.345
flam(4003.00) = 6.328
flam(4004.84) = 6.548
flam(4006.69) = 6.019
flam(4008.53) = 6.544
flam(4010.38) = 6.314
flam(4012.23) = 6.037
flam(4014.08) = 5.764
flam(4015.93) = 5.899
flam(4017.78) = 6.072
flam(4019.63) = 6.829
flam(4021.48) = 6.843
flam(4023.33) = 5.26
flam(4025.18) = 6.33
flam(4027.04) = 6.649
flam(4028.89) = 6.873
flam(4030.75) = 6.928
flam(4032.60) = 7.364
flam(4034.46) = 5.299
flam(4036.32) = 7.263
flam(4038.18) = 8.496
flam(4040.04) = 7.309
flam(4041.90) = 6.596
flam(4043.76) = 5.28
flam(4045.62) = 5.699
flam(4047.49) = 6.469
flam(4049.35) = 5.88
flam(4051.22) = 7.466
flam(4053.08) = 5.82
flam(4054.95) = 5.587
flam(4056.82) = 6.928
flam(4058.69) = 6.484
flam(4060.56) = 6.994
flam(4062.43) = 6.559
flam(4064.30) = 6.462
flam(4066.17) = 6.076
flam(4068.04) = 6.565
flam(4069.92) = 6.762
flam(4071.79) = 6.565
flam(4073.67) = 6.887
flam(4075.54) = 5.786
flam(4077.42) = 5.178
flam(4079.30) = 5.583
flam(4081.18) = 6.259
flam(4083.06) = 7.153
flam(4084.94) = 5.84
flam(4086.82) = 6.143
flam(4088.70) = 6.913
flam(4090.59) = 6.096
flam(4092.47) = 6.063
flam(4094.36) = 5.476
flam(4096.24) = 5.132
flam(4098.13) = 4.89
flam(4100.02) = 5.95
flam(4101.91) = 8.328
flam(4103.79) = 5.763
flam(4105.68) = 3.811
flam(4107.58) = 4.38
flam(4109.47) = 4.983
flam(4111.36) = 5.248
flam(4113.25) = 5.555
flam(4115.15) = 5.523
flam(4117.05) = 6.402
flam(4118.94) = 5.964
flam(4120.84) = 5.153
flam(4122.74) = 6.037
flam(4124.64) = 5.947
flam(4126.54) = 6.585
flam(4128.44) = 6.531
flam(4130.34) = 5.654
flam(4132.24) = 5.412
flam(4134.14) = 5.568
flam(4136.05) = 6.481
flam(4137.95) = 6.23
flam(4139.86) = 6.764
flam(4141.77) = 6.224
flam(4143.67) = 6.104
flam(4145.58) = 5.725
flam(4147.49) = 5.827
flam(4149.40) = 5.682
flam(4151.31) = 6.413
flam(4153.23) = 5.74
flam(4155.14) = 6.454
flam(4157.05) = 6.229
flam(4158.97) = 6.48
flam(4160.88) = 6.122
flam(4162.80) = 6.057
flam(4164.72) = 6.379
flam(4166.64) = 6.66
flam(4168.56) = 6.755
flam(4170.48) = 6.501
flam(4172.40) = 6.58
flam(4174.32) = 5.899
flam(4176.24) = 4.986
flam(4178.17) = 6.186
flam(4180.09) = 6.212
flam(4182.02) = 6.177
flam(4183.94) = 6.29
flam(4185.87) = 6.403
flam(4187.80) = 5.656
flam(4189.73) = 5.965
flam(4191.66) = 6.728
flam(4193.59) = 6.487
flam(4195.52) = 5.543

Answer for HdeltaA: 3.0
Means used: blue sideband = 6.27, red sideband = 6.08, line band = 5.7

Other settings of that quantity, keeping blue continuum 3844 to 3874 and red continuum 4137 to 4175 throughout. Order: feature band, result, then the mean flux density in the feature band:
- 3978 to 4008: -0.9 Angstrom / 6.27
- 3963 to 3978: 3.6 Angstrom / 4.61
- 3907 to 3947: 1.8 Angstrom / 5.75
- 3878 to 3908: 3.8 Angstrom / 5.21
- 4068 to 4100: 0.6 Angstrom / 6.06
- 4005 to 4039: -2.1 Angstrom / 6.48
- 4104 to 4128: 2.7 Angstrom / 5.5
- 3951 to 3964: 0.9 Angstrom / 5.62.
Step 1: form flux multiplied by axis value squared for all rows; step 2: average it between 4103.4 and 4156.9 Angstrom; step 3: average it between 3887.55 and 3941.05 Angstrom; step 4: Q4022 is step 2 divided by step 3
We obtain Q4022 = 1.2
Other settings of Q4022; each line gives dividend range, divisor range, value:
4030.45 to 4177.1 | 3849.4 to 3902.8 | 1.24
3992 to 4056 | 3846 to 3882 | 1.17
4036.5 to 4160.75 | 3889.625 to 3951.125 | 1.20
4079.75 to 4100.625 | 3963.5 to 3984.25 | 1.28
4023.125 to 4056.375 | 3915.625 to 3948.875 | 1.22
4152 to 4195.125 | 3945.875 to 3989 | 1.27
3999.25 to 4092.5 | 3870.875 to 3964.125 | 1.22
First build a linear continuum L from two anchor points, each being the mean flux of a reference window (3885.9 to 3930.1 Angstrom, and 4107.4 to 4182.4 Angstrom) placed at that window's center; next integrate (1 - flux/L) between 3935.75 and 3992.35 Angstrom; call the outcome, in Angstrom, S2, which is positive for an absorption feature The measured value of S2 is 2.4 Angstrom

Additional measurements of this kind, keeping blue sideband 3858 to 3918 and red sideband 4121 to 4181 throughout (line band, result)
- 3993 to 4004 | -0.9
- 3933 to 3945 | 1.1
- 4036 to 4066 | -2.9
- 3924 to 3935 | 0.8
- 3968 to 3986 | 1.5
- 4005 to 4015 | -0.4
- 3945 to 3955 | 0.2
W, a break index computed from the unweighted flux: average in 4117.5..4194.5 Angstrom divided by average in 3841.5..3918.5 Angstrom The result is 1.08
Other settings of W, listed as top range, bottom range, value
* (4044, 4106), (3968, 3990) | 1.11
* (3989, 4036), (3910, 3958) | 1.11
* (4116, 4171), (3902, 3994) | 1.09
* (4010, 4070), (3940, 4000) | 1.14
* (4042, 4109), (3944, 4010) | 1.06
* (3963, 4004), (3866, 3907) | 1.03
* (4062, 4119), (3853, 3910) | 1.07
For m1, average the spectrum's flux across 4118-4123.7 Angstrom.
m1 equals 5.71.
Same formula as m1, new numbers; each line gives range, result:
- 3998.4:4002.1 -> 6.06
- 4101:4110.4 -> 5.44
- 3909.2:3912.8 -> 6.39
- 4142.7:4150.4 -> 5.84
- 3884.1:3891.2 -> 5.13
